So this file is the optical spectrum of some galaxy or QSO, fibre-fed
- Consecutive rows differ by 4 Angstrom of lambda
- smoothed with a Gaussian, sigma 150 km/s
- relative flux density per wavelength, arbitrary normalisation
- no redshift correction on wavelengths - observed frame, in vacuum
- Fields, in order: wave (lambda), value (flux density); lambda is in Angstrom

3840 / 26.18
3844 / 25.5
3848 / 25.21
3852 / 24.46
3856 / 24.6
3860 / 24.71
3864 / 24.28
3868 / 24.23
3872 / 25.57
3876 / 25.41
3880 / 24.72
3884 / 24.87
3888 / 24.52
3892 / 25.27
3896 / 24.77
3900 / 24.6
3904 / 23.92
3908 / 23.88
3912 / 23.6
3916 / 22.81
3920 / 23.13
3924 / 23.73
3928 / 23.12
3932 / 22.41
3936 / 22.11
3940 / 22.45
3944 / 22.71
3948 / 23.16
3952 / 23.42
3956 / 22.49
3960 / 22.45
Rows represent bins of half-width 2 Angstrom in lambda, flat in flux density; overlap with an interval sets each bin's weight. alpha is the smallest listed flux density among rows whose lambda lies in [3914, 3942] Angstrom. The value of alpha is 22.11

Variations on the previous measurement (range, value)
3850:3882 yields 24.23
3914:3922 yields 22.81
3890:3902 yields 24.6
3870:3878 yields 25.41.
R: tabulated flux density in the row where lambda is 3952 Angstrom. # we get 23.42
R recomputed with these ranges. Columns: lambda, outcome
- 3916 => 22.81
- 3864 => 24.28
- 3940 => 22.45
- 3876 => 25.41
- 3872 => 25.57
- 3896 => 24.77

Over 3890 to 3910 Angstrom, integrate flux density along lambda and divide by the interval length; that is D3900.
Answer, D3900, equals 24.5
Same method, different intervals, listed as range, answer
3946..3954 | 23.3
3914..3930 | 23.2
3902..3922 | 23.5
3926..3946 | 22.6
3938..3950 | 22.8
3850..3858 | 24.5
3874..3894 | 25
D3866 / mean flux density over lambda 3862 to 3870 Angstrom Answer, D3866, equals 24.3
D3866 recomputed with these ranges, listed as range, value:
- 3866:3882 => 25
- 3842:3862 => 24.9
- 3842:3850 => 25.4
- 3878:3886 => 24.8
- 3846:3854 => 24.8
